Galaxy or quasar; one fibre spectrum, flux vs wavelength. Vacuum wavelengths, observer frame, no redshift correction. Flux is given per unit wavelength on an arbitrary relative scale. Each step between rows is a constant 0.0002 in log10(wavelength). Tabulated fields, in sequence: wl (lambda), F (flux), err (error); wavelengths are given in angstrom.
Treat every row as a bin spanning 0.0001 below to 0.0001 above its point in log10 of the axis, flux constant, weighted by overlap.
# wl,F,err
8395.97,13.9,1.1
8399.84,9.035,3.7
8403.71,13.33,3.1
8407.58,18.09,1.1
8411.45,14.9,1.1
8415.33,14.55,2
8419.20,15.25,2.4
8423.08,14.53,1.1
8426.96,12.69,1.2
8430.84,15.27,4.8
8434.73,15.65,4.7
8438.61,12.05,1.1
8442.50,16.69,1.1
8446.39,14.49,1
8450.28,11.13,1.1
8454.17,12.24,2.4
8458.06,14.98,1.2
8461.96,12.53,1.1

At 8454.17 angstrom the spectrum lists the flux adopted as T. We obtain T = 12.24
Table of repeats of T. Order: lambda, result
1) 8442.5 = 16.69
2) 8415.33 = 14.55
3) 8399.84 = 9.035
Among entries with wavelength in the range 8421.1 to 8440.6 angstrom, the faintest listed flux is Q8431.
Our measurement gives 12.05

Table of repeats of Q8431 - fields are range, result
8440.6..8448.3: 14.49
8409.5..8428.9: 12.69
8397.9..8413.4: 9.035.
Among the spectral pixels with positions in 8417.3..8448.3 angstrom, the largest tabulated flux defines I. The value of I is 16.69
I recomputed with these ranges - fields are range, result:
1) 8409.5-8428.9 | 15.25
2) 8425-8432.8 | 15.27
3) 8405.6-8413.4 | 18.09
